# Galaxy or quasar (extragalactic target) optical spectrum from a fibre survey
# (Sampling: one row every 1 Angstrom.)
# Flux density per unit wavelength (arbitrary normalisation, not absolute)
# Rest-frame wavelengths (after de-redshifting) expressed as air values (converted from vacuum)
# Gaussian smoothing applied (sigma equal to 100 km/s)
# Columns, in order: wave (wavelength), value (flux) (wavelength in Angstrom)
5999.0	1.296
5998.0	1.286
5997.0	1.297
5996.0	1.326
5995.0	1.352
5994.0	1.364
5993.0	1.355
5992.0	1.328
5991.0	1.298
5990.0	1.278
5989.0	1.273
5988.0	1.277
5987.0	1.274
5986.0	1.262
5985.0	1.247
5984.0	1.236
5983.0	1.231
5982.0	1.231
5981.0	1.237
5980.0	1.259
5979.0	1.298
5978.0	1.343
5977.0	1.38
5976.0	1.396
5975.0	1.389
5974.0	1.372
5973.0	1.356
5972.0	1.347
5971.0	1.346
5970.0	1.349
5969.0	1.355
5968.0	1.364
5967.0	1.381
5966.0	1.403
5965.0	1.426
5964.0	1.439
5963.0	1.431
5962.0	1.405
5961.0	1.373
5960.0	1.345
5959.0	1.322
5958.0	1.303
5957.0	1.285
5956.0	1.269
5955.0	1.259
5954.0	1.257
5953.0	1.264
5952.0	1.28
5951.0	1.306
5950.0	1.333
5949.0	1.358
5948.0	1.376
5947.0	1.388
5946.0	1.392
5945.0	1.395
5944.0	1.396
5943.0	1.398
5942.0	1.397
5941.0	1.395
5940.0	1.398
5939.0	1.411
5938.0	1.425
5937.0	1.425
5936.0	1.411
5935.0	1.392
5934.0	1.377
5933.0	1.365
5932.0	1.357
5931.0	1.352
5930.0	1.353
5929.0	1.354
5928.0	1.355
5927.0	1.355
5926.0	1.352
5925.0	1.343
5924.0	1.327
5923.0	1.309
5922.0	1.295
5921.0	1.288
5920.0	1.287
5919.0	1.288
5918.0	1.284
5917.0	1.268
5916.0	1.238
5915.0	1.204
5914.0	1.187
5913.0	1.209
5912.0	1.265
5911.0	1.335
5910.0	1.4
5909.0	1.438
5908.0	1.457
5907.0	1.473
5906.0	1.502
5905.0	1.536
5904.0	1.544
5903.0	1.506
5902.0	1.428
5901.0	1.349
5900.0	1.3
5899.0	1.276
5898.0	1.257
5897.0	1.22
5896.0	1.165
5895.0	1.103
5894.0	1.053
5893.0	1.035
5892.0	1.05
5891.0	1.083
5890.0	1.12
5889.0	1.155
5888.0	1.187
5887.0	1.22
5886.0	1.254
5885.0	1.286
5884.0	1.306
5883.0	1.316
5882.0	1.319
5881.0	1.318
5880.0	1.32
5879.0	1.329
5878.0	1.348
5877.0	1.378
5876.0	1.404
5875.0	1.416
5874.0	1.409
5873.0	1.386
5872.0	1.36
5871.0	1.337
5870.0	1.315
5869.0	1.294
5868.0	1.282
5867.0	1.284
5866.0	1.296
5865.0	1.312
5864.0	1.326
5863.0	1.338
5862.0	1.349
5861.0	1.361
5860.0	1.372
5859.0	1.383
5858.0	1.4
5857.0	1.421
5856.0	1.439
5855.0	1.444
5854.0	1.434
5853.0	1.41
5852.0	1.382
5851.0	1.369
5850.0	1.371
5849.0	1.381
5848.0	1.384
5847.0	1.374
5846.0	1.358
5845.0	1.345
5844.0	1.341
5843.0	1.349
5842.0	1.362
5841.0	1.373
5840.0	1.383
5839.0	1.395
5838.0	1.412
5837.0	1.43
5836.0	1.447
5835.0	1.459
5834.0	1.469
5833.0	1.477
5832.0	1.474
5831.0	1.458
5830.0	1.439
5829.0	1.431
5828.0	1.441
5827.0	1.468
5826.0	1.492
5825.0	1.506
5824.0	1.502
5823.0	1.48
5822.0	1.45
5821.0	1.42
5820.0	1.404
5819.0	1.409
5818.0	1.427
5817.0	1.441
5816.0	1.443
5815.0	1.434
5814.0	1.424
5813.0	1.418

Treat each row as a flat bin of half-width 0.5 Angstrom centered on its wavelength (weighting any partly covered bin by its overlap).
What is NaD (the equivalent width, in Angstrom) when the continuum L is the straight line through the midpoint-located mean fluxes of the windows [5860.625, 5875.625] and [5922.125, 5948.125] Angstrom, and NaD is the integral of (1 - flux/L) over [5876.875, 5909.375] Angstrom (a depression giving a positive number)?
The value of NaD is 1.5 Angstrom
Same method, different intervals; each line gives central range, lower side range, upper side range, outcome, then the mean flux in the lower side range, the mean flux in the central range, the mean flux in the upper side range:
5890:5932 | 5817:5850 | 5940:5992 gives 2.1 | 1.42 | 1.3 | 1.33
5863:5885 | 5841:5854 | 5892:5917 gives 0.1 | 1.37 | 1.33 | 1.31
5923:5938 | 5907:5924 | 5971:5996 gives -0.7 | 1.3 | 1.37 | 1.31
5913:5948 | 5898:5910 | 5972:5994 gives 1.0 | 1.43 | 1.34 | 1.3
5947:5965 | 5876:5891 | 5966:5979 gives 0.2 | 1.27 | 1.33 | 1.36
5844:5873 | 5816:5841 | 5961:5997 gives 1.2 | 1.44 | 1.36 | 1.33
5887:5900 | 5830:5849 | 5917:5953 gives 2.1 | 1.41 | 1.15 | 1.36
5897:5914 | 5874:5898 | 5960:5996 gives -1.7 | 1.24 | 1.38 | 1.33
